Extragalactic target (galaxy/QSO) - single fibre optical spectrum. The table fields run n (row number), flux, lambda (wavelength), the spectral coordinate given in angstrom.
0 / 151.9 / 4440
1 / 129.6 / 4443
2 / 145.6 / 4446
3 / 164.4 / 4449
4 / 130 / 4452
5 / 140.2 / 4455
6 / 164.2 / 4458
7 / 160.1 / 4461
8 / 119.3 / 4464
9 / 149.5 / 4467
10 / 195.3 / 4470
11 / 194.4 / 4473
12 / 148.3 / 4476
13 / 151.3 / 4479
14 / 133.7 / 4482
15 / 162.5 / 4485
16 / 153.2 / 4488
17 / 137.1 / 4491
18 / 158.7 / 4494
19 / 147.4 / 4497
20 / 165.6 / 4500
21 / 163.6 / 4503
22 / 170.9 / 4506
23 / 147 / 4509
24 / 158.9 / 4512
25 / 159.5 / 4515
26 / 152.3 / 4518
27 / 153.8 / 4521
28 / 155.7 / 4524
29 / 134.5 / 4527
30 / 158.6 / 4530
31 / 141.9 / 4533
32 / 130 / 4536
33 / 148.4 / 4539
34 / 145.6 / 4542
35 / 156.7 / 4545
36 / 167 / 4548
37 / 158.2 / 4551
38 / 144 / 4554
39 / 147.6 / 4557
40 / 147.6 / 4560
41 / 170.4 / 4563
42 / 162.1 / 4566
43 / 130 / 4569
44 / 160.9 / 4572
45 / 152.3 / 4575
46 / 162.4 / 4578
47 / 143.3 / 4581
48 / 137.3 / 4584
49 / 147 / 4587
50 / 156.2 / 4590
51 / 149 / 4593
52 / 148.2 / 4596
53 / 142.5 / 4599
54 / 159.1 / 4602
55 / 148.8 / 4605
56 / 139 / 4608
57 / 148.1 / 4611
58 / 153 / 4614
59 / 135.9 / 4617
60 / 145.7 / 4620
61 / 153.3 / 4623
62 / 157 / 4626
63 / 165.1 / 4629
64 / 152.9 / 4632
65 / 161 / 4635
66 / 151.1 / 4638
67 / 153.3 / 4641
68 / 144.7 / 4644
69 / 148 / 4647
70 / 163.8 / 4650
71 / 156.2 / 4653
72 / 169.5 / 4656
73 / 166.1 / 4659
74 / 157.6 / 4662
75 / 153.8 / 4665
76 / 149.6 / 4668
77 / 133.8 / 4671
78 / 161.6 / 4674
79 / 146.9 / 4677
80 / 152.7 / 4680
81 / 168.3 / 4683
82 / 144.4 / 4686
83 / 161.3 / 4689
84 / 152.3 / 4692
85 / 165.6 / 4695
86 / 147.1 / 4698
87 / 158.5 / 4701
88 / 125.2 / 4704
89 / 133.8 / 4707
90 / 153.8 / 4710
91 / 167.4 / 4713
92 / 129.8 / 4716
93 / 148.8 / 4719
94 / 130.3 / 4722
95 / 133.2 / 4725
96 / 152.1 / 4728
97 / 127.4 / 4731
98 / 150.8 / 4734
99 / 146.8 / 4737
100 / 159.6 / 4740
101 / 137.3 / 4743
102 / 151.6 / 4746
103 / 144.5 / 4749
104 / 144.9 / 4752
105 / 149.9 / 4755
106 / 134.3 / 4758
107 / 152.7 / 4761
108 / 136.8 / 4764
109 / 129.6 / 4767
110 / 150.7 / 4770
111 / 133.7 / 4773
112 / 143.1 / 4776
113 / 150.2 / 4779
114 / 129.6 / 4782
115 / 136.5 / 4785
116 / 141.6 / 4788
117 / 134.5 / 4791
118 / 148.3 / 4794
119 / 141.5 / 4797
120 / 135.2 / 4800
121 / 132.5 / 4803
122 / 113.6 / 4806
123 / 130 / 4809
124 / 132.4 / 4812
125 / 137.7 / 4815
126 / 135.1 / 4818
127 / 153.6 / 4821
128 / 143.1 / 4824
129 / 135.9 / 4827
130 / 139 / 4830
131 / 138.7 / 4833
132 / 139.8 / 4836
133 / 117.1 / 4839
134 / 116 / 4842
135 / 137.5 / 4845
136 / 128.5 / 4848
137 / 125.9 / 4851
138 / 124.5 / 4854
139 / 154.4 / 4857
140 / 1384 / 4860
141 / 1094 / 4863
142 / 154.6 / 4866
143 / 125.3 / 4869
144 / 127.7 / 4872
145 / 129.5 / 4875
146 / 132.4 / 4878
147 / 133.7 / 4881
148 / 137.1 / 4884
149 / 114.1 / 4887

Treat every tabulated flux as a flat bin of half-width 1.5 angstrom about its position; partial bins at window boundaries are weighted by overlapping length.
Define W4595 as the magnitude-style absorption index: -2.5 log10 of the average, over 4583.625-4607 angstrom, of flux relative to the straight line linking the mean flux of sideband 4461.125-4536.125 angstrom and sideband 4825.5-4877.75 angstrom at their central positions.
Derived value 0.23 mag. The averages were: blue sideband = 154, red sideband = 260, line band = 149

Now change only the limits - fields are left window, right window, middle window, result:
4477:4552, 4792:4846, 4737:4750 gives -0.07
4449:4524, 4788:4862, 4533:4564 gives 0.08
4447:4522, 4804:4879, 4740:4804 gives 0.42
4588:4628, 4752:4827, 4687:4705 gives -0.06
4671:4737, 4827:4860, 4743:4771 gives 0.14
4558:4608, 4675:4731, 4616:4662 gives -0.04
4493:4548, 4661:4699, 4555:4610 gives 0.02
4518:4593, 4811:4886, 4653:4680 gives 0.15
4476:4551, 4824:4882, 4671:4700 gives 0.28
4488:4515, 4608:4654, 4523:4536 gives 0.07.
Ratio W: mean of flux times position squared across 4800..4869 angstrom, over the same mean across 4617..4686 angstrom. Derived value 1.6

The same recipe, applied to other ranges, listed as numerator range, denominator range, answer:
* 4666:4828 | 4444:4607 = 1.04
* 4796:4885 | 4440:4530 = 1.59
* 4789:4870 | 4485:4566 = 1.62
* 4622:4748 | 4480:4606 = 1.06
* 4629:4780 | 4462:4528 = 1.05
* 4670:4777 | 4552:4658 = 1.01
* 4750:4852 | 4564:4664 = 0.97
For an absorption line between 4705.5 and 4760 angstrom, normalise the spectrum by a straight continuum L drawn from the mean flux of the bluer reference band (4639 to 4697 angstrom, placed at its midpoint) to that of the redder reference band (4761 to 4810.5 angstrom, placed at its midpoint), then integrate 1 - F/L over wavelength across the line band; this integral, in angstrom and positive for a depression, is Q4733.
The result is 0.3 angstrom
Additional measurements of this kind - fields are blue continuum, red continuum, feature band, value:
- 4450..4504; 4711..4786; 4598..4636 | -0.6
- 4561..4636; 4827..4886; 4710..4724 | 3.6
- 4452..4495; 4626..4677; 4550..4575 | 0.3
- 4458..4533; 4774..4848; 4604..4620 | 0.3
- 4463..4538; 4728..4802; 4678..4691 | -0.9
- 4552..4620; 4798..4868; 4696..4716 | 4.4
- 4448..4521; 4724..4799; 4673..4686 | -0.8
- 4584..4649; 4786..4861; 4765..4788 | 4.2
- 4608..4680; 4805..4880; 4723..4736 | 3.0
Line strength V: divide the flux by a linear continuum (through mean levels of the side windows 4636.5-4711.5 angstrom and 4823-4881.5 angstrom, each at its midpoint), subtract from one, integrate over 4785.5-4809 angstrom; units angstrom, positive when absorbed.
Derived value 8.92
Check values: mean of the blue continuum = 153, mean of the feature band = 135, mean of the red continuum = 247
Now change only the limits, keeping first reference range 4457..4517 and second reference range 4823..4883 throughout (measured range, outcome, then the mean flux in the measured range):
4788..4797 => 3.5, 141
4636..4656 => 4.2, 154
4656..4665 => 1.7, 162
